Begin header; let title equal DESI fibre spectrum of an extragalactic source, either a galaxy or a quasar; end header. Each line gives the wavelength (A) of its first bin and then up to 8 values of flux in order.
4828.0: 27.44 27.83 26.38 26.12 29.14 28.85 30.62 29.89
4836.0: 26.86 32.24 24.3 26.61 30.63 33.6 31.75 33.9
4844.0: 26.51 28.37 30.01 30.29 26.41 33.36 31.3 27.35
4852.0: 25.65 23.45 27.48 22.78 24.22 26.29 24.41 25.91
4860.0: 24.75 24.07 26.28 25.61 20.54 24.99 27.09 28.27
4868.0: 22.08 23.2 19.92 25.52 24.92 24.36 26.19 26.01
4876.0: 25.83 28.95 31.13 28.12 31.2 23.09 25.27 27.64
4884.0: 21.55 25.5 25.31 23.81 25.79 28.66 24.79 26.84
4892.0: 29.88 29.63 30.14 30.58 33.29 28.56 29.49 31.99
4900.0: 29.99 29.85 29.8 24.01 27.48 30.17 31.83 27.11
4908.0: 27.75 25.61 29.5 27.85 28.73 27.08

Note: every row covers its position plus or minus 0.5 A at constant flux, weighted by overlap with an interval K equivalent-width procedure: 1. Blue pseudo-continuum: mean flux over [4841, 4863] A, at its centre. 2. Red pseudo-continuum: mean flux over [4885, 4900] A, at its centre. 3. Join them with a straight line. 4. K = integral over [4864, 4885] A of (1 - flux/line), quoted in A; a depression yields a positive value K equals 1.8 A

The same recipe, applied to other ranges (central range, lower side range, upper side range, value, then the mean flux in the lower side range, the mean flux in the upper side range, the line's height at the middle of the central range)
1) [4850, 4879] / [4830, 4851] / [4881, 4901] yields 3.2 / 29.4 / 27.8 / 28.6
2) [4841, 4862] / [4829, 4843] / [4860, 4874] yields -0.5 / 29.1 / 24.5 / 26.8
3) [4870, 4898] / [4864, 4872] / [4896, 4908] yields -0.5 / 24.2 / 29.2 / 26.6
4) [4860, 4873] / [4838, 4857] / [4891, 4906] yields 2.0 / 28.4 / 29.6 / 28.8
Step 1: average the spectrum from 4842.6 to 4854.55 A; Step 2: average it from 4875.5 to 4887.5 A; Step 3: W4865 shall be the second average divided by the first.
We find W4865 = 0.9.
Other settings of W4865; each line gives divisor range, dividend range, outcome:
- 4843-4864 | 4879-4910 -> 1.04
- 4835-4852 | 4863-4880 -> 0.87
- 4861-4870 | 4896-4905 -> 1.19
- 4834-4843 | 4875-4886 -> 0.90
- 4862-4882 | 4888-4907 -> 1.14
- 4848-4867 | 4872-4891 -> 1.01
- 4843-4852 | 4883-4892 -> 0.88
